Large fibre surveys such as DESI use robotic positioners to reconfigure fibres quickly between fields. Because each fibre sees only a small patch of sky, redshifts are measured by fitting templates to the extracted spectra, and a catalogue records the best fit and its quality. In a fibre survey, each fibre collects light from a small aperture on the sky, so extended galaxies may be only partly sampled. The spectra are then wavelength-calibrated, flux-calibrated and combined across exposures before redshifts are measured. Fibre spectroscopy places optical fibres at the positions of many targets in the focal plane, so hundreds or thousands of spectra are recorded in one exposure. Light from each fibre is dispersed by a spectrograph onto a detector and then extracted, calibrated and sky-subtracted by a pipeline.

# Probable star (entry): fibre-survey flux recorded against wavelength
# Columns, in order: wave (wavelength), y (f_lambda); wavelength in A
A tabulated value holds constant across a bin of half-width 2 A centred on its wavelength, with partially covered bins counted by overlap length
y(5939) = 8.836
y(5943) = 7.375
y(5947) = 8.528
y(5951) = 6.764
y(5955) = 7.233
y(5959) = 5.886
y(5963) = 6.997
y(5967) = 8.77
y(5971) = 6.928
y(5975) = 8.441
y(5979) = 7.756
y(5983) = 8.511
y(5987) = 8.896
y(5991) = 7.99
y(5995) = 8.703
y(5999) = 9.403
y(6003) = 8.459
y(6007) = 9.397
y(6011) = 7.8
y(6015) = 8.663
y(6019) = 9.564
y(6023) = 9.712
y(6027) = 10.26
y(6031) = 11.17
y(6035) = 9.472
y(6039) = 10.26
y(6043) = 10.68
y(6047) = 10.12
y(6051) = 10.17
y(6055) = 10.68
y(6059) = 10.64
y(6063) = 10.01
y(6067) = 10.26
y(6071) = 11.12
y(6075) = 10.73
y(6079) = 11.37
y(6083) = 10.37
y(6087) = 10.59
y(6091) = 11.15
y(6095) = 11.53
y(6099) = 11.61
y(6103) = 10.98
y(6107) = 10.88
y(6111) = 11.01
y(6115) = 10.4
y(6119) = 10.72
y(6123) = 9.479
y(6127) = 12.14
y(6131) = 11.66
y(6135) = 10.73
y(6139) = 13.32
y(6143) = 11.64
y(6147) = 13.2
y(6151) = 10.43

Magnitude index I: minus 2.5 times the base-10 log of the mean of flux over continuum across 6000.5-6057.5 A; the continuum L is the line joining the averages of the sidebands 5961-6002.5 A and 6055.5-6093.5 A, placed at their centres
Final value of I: -0.03 mag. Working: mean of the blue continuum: 8.25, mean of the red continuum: 10.7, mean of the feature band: 9.75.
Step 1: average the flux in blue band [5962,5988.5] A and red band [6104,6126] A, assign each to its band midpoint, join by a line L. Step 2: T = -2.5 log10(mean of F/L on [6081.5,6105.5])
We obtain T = -0.09 mag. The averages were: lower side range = 8.07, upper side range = 10.6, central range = 11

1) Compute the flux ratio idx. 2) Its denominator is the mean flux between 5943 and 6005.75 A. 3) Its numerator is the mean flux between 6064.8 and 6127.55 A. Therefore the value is 1.4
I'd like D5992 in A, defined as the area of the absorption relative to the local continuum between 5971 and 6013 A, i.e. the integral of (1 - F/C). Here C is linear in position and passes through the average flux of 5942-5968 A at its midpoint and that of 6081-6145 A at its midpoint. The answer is -1.3 A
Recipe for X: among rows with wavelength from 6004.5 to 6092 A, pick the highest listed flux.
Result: 11.37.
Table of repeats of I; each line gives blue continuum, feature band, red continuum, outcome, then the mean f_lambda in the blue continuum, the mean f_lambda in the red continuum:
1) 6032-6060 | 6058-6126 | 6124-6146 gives 0.03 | 10.3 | 11.8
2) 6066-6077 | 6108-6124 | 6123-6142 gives 0.09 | 10.7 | 11.7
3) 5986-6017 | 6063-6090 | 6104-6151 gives -0.05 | 8.66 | 11.3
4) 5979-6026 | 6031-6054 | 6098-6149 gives -0.07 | 8.81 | 11.4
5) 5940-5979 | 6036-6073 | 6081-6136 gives -0.08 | 7.49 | 11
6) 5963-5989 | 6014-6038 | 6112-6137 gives -0.09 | 8.12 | 10.9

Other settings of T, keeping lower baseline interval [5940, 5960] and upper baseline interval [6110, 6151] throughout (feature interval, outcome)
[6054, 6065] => -0.07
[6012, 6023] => -0.03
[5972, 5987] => -0.03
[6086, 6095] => -0.06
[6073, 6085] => -0.06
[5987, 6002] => -0.05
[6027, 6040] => -0.12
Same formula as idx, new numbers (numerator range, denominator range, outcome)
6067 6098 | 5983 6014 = 1.27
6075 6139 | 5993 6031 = 1.20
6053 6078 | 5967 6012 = 1.26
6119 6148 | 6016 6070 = 1.14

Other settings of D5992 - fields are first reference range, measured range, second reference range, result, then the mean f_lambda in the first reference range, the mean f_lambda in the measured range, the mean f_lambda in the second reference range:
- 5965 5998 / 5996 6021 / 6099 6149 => -0.03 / 8.28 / 8.87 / 11.4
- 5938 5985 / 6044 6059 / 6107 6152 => -1.19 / 7.64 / 10.4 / 11.3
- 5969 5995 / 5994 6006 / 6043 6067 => -0.32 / 8.13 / 8.91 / 10.3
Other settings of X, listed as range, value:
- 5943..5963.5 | 8.528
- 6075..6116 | 11.61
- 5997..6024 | 9.712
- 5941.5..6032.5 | 11.17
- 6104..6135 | 12.14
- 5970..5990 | 8.896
